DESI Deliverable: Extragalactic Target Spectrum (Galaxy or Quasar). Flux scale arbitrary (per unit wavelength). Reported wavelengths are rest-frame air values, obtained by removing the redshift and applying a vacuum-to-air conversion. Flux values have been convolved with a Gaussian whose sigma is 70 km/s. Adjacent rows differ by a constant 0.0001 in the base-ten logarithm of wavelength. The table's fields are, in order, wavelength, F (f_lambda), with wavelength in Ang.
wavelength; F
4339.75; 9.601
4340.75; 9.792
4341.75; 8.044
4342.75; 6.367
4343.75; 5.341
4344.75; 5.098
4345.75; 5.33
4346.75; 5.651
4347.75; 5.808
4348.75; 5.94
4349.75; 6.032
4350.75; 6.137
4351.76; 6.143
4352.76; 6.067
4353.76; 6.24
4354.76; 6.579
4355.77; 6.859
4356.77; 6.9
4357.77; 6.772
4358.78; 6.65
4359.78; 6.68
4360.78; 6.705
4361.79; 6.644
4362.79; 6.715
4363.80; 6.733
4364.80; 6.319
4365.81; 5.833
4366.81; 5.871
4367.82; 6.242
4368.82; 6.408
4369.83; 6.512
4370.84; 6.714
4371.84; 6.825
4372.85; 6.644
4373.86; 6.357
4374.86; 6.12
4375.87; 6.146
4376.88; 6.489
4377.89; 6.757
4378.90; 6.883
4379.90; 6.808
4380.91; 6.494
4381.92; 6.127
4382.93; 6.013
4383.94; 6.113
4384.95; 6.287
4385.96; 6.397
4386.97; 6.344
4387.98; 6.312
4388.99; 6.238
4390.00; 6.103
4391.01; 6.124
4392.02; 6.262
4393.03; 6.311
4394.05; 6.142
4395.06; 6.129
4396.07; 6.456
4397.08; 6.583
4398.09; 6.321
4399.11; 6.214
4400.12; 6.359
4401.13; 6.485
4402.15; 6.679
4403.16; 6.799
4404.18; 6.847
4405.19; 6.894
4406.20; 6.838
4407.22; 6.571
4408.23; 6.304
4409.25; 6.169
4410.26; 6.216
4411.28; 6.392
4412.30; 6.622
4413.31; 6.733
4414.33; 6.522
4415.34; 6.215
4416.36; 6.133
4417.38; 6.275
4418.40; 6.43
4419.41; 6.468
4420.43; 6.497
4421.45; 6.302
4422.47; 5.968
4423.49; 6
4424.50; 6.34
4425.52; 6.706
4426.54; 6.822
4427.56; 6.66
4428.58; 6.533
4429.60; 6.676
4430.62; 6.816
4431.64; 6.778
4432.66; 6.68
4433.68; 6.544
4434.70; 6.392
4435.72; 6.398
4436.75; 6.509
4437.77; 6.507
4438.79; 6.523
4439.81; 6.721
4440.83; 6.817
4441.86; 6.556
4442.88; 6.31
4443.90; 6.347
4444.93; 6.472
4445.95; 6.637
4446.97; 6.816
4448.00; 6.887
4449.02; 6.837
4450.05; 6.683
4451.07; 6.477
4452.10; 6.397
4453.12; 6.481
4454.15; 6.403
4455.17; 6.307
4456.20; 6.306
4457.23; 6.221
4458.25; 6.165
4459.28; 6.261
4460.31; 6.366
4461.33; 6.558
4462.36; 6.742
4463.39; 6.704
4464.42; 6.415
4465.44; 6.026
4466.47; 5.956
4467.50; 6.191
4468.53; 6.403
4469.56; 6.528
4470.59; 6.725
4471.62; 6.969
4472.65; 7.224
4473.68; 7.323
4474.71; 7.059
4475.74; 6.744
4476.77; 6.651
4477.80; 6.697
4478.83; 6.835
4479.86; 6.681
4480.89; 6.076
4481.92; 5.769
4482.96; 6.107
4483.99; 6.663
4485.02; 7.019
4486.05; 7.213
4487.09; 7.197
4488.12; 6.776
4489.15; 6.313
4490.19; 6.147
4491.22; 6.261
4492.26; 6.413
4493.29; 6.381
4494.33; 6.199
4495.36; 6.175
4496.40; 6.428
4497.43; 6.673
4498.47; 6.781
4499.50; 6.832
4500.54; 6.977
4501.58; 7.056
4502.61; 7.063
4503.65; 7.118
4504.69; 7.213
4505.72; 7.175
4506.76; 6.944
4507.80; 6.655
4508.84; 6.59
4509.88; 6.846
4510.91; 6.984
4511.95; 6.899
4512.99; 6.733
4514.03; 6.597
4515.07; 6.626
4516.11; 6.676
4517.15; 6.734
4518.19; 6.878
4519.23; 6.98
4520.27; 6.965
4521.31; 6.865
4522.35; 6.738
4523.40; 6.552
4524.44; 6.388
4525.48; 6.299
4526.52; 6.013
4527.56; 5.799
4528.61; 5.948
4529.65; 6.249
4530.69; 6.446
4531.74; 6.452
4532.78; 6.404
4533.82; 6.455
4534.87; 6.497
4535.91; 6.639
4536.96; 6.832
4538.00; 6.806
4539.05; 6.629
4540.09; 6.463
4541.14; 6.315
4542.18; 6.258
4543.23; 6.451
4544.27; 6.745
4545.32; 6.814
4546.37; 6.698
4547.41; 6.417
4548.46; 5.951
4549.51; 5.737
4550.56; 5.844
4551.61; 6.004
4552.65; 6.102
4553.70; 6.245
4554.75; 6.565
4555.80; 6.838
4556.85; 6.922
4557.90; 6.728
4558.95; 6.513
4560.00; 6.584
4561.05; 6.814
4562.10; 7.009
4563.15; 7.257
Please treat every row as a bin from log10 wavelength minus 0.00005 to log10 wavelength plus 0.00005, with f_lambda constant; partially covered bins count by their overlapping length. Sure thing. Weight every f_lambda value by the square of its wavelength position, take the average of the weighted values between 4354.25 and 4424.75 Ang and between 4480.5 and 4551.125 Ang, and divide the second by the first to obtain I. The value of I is 1.08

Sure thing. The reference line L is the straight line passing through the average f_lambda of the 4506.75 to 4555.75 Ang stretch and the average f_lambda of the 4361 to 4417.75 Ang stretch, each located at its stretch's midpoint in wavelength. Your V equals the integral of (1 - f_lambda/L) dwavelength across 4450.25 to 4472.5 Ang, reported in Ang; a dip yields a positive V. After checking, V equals 0.11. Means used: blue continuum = 6.41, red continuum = 6.5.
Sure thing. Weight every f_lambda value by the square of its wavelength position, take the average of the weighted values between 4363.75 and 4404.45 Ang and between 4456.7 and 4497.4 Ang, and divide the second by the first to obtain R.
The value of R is 1.07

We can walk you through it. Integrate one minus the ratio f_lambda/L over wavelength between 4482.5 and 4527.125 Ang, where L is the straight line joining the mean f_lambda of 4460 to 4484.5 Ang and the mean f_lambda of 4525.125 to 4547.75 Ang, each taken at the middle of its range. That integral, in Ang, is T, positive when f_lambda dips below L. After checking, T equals -1.4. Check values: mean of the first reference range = 6.56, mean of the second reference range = 6.44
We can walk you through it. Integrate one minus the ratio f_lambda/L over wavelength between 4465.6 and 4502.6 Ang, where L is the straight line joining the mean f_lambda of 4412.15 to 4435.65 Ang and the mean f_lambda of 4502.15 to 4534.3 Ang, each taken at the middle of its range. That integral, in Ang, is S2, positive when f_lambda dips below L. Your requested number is -0.1 Ang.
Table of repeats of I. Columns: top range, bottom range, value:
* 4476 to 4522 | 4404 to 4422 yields 1.08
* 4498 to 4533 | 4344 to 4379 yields 1.13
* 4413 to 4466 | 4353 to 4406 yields 1.03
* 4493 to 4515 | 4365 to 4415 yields 1.11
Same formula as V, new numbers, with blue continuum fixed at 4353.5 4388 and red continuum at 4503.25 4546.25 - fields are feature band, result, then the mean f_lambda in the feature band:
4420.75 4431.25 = 0.1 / 6.49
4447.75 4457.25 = 0.1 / 6.5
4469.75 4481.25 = -0.4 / 6.82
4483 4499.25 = 0.1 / 6.57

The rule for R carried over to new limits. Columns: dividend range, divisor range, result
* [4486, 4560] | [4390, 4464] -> 1.06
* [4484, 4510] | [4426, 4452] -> 1.05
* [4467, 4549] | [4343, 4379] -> 1.12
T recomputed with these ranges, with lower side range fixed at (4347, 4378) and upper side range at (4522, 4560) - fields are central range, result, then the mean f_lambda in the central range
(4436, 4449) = -0.4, 6.6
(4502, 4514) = -1.0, 6.92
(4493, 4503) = -0.4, 6.66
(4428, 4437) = -0.3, 6.59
